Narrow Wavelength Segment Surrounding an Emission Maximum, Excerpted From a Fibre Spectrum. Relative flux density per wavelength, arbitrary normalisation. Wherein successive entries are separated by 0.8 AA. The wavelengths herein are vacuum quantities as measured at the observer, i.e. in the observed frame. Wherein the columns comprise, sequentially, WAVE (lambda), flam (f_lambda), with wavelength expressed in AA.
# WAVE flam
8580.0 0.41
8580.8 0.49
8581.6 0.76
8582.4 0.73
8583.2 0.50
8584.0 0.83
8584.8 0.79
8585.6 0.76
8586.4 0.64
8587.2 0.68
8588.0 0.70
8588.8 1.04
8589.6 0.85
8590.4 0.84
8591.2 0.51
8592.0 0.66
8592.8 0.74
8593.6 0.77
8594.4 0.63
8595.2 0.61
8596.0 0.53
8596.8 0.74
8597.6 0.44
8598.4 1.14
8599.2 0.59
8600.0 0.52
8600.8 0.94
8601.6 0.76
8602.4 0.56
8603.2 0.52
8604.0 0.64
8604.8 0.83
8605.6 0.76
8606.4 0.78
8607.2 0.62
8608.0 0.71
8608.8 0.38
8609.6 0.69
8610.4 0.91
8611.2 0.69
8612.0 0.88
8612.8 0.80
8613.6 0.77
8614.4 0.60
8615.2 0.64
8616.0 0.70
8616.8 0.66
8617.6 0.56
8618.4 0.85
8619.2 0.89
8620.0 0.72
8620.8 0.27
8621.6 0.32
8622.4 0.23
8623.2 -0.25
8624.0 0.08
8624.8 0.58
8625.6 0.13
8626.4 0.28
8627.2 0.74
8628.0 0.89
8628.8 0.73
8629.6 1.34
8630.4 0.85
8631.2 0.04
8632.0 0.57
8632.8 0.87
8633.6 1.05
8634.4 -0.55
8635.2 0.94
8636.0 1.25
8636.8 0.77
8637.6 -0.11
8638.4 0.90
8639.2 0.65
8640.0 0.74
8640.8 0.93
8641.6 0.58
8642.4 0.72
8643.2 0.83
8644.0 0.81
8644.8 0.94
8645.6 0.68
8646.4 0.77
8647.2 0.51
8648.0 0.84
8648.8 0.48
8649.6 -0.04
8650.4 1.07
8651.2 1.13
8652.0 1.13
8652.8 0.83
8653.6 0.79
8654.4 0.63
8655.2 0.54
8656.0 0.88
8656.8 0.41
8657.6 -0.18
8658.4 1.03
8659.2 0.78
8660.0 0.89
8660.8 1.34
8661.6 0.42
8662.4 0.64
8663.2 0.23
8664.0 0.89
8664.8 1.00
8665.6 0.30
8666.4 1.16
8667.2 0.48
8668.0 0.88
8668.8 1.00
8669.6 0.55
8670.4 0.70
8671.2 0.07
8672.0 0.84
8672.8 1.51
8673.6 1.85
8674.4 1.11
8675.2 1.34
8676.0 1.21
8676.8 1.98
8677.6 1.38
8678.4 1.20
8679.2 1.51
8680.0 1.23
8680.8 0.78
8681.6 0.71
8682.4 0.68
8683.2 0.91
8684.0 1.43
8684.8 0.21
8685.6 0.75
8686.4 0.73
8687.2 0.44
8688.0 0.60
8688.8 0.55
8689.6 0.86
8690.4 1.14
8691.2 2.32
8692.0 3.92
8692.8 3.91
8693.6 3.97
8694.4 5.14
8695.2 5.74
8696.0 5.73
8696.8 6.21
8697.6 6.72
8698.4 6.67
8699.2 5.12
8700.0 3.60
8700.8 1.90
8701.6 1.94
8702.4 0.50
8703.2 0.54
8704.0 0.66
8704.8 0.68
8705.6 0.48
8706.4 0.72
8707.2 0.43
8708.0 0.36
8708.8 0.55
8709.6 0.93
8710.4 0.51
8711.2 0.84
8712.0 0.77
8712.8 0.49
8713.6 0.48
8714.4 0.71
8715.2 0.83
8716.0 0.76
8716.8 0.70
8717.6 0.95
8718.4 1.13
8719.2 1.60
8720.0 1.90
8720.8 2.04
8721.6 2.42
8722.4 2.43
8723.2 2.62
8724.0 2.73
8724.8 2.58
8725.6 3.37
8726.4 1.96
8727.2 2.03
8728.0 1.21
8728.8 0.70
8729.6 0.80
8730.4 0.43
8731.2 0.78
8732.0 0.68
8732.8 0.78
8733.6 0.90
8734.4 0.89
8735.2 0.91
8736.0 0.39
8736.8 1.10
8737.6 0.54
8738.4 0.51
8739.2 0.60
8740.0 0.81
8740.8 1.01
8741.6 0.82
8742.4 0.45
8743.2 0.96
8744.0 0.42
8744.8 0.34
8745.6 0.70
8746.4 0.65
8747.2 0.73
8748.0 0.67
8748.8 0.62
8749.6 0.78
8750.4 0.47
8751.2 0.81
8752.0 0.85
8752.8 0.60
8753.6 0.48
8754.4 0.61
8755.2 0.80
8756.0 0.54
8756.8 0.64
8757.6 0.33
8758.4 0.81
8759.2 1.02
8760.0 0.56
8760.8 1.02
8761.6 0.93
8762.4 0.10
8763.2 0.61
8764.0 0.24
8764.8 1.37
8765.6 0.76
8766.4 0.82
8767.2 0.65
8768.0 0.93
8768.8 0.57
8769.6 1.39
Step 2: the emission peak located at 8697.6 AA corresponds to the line H-alpha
